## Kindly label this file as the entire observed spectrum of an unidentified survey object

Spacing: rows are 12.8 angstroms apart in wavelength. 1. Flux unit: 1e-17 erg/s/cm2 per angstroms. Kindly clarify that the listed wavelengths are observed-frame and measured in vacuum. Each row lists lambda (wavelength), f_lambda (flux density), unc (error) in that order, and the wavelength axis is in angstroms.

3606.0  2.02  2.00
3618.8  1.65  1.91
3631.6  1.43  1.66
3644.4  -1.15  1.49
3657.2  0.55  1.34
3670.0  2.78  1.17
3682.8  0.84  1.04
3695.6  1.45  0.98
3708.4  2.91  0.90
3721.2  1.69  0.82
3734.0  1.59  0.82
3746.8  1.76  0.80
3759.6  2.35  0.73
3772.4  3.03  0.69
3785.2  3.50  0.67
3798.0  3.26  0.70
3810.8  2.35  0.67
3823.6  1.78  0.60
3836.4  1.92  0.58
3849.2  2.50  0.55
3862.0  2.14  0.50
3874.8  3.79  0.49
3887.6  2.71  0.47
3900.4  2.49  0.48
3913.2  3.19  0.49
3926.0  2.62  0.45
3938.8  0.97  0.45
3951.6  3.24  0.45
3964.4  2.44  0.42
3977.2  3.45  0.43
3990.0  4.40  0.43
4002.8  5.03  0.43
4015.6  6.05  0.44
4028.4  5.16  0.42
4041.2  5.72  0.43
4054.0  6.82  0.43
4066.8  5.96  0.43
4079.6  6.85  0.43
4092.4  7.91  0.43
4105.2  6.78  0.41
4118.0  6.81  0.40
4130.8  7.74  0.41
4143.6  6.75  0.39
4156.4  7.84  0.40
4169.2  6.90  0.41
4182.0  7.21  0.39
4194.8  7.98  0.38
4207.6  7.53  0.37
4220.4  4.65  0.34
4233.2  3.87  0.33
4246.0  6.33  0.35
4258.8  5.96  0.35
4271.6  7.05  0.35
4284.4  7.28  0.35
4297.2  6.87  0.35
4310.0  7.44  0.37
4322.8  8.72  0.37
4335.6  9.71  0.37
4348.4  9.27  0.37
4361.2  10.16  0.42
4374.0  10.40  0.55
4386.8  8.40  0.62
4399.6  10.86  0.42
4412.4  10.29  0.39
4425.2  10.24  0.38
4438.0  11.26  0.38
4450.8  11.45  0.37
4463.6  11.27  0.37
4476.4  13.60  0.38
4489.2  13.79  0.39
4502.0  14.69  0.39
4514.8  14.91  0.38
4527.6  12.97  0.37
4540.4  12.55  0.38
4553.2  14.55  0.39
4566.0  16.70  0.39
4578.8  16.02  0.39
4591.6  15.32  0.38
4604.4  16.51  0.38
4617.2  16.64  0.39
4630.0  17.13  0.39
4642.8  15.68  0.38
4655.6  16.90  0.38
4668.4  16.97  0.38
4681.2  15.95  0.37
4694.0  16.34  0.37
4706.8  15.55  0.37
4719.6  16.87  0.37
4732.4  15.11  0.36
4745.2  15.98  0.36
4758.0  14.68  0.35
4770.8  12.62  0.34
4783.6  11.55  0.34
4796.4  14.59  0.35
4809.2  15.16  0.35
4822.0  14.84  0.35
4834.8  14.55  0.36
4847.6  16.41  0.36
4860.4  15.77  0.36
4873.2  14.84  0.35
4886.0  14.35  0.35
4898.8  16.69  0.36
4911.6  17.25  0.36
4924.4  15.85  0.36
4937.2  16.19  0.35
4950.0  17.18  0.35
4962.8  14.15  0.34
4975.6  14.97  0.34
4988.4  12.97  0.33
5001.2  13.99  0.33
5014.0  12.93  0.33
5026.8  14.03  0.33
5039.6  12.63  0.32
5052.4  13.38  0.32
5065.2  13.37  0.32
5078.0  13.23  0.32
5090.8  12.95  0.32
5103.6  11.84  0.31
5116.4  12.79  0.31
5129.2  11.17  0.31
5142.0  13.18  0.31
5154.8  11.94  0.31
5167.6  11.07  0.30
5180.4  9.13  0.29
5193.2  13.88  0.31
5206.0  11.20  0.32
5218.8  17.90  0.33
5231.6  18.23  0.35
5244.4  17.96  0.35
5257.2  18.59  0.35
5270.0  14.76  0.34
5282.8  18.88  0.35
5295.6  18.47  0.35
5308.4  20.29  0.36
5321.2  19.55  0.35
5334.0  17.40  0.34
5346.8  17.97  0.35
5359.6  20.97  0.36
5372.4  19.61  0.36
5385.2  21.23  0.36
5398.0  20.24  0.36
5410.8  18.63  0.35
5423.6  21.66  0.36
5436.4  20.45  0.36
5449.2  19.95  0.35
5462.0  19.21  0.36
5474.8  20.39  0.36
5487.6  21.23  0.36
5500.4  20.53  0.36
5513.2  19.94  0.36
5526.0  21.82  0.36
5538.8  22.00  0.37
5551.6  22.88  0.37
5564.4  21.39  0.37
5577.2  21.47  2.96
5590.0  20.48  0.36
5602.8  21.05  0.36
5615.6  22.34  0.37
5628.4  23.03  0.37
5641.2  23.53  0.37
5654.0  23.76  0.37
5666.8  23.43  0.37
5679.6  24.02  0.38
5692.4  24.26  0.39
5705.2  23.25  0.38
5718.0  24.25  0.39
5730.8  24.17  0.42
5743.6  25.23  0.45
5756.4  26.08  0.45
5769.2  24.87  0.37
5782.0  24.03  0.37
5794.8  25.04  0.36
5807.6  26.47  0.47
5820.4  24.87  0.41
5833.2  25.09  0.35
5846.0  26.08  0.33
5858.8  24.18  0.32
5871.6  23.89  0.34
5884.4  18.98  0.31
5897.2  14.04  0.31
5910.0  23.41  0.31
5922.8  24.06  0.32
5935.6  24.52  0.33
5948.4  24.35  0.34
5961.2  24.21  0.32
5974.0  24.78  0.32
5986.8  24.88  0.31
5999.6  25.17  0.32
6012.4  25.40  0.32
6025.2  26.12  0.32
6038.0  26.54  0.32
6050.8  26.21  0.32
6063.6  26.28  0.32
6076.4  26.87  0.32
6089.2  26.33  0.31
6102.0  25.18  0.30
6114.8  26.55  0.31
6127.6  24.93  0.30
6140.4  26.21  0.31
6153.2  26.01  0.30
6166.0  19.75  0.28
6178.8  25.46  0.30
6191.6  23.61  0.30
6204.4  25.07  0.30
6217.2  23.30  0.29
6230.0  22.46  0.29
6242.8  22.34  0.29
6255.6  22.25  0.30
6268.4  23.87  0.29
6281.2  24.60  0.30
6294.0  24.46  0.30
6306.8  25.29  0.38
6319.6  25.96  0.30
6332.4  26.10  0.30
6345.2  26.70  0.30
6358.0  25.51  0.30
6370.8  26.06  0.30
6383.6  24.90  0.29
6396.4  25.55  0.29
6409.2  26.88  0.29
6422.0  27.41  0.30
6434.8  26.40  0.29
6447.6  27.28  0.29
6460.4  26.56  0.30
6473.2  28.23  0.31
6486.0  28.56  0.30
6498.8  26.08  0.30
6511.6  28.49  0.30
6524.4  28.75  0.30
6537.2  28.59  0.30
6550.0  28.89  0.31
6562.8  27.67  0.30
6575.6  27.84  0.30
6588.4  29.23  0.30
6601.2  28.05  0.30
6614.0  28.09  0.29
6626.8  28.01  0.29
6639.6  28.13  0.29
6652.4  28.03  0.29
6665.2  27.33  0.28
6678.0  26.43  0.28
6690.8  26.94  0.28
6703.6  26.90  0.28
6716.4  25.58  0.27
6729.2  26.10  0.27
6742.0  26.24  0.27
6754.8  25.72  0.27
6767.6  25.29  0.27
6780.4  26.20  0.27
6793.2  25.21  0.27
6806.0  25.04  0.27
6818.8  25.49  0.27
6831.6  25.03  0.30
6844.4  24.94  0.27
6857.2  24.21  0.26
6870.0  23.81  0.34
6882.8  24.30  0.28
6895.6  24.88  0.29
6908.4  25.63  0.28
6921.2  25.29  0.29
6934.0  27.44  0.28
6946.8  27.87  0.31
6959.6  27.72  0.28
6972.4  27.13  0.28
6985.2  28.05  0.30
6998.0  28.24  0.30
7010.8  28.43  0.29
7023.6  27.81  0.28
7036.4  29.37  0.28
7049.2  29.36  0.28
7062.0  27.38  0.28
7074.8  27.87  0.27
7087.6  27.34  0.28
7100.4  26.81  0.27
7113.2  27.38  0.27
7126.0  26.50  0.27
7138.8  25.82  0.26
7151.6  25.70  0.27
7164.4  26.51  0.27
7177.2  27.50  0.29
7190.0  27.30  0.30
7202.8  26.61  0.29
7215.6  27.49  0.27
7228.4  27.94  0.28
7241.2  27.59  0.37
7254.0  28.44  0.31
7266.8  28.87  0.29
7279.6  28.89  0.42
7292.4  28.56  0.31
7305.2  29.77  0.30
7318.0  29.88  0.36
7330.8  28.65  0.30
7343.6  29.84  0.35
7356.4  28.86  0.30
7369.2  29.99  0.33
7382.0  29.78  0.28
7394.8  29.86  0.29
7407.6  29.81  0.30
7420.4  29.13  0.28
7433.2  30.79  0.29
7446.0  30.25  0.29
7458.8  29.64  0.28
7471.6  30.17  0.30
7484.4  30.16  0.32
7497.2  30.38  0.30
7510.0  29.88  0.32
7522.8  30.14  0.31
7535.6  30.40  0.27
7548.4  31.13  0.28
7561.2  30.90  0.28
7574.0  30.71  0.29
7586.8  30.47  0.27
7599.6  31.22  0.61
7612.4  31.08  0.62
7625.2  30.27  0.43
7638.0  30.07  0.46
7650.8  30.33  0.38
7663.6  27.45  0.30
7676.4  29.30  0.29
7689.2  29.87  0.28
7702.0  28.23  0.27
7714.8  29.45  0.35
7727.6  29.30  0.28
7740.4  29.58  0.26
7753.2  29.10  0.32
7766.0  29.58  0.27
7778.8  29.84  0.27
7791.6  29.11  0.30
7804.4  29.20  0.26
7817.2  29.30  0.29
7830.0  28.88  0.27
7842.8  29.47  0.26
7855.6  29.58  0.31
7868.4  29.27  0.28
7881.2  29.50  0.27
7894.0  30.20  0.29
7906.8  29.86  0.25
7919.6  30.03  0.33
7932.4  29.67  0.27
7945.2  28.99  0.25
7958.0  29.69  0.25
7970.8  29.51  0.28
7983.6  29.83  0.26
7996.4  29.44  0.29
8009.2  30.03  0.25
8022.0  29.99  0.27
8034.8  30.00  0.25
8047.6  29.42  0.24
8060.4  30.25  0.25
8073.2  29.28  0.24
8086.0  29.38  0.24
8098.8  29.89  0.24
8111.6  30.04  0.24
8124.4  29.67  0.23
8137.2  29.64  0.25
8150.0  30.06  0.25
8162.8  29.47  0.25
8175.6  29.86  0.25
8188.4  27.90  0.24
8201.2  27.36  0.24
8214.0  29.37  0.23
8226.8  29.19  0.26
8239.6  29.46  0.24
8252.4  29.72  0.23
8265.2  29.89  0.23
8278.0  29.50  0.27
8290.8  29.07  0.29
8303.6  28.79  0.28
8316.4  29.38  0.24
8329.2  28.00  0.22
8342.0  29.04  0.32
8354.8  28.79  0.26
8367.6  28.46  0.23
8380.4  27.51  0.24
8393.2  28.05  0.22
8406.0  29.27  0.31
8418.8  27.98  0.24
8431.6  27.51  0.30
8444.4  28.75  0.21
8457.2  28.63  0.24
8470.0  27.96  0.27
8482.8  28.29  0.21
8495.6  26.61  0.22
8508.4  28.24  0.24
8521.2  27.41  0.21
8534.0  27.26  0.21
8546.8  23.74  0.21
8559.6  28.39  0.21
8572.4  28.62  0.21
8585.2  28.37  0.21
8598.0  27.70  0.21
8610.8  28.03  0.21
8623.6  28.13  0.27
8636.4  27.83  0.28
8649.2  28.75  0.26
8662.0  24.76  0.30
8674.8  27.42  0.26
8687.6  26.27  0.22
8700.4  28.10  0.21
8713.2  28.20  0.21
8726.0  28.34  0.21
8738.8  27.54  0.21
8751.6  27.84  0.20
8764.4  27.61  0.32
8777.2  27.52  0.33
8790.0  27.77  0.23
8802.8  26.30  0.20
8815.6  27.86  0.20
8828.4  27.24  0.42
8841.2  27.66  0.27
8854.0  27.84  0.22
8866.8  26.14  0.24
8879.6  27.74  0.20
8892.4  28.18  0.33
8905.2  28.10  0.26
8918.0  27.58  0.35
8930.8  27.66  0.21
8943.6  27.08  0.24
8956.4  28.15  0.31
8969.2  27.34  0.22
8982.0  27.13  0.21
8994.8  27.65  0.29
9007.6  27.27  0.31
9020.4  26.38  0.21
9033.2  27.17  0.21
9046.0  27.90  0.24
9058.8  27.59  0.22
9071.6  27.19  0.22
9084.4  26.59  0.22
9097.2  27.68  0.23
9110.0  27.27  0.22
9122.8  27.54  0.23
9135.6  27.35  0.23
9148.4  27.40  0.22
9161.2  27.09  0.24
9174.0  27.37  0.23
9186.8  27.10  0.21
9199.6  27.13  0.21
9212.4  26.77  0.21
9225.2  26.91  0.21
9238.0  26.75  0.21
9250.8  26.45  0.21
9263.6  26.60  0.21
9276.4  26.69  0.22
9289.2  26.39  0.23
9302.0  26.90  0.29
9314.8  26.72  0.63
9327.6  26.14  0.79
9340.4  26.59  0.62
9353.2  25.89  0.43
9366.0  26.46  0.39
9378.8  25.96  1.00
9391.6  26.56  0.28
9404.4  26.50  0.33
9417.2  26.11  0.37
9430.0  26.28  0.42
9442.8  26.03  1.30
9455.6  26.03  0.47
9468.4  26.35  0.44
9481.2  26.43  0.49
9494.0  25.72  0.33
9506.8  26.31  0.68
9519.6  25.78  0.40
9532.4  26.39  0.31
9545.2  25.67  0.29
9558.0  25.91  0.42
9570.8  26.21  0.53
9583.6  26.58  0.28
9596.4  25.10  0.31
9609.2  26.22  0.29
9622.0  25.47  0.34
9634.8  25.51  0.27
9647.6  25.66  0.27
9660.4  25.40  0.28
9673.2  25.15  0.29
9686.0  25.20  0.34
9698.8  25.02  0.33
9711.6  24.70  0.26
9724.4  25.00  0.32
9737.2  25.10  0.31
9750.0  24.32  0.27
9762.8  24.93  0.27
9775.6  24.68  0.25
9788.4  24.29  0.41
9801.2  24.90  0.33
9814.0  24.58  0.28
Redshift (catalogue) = 0.000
